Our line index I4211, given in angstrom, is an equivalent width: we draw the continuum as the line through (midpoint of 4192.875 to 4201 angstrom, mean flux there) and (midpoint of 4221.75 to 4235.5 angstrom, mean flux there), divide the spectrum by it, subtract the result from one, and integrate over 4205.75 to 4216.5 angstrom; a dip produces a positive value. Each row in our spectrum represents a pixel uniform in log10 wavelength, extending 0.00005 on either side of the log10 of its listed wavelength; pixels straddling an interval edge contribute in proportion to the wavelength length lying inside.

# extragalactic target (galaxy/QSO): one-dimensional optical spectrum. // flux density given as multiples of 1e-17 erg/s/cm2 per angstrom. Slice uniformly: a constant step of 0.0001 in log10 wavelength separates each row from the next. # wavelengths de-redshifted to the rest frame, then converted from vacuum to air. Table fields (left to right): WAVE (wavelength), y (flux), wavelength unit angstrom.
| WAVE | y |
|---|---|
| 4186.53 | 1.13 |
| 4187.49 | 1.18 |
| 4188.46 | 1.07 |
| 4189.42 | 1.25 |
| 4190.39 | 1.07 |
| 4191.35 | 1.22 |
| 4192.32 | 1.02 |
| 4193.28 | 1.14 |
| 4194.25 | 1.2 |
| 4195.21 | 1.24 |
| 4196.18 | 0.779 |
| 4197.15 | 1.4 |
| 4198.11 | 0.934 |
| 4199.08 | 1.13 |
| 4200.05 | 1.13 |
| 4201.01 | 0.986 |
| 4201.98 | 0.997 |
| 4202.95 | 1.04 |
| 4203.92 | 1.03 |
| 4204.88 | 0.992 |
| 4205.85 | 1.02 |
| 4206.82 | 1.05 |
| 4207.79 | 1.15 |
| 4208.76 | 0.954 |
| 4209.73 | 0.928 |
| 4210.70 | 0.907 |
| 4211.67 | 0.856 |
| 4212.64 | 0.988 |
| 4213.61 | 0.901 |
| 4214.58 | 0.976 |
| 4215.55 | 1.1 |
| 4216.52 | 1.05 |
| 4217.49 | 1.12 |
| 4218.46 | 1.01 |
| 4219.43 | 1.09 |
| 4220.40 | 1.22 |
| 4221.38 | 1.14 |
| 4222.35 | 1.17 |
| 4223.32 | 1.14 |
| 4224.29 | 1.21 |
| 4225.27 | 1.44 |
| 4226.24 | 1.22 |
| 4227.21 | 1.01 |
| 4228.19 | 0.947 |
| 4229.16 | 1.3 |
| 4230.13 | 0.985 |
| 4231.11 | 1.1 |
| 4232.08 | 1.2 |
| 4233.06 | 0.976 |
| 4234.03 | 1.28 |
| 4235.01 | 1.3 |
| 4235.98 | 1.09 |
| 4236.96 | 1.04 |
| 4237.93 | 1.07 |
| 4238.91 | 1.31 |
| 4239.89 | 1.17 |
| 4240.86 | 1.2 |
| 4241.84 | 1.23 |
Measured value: 1.4 angstrom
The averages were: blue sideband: 1.11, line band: 0.986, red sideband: 1.16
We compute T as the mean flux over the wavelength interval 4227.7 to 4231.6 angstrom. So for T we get 1.08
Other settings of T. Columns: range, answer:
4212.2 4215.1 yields 0.957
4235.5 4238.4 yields 1.07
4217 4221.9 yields 1.12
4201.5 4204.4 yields 1.02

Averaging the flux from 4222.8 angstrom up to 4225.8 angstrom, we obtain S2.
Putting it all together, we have 1.26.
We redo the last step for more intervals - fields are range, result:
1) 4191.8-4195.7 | 1.15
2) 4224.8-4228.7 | 1.16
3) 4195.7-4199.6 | 1.06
